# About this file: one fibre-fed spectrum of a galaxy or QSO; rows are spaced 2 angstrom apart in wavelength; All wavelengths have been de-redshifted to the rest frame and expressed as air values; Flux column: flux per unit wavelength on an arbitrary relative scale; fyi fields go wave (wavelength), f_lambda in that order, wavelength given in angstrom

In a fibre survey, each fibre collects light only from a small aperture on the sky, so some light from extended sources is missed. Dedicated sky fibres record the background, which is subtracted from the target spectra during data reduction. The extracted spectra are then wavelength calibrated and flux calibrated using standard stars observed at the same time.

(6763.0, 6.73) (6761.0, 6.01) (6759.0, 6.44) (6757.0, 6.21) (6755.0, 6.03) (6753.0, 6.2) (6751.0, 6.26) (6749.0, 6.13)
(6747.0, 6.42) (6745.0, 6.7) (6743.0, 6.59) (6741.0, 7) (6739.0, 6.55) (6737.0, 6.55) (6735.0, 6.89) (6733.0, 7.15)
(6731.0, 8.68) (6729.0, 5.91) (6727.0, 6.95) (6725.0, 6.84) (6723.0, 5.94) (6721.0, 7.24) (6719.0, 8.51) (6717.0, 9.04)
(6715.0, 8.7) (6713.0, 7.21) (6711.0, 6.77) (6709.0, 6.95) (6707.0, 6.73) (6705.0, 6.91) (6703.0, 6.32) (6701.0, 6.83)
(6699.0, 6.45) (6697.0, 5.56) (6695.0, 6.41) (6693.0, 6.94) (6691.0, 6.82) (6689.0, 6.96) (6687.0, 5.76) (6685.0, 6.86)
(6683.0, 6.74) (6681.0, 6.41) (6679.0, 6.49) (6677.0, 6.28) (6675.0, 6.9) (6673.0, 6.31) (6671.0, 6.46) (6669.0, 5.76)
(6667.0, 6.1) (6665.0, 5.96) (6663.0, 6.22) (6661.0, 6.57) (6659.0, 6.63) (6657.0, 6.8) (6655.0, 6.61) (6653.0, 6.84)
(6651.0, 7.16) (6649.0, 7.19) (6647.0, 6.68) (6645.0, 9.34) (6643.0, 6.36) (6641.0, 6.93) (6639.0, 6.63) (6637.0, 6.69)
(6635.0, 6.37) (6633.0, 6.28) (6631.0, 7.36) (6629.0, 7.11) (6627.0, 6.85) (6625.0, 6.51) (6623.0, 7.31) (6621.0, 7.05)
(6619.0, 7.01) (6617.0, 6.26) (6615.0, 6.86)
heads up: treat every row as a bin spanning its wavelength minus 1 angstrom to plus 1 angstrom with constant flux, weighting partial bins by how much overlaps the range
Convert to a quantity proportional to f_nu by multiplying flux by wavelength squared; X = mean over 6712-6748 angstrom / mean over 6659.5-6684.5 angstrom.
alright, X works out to 1.14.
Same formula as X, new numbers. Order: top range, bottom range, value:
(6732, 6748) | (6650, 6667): 1.05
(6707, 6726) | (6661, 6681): 1.20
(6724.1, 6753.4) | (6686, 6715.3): 1.01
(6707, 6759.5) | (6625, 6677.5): 1.06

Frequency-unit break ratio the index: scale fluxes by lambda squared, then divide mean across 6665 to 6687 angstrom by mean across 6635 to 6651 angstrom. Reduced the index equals 0.91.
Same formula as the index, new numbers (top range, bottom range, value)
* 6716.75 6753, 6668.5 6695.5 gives 1.07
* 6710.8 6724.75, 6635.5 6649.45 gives 1.10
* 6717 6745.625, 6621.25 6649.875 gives 1.04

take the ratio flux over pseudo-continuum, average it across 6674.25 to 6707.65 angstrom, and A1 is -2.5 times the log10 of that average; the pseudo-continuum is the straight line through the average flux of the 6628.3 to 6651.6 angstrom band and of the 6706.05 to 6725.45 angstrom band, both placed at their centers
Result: 0.11 mag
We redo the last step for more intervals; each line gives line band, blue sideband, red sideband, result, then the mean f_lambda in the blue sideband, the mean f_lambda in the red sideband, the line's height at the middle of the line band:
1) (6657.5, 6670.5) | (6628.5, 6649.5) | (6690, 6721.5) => 0.13 mag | 6.99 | 7.08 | 7.02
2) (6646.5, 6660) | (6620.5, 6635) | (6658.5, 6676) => -0.05 mag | 6.88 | 6.31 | 6.52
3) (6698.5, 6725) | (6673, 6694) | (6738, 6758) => -0.11 mag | 6.6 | 6.41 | 6.52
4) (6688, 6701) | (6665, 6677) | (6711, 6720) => 0.11 mag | 6.28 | 8.19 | 7.29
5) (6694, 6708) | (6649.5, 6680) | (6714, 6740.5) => 0.08 mag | 6.48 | 7.3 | 6.96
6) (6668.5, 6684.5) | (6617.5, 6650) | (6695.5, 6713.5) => 0.05 mag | 6.97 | 6.61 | 6.75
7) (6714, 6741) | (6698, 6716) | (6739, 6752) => -0.09 mag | 6.99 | 6.52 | 6.74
